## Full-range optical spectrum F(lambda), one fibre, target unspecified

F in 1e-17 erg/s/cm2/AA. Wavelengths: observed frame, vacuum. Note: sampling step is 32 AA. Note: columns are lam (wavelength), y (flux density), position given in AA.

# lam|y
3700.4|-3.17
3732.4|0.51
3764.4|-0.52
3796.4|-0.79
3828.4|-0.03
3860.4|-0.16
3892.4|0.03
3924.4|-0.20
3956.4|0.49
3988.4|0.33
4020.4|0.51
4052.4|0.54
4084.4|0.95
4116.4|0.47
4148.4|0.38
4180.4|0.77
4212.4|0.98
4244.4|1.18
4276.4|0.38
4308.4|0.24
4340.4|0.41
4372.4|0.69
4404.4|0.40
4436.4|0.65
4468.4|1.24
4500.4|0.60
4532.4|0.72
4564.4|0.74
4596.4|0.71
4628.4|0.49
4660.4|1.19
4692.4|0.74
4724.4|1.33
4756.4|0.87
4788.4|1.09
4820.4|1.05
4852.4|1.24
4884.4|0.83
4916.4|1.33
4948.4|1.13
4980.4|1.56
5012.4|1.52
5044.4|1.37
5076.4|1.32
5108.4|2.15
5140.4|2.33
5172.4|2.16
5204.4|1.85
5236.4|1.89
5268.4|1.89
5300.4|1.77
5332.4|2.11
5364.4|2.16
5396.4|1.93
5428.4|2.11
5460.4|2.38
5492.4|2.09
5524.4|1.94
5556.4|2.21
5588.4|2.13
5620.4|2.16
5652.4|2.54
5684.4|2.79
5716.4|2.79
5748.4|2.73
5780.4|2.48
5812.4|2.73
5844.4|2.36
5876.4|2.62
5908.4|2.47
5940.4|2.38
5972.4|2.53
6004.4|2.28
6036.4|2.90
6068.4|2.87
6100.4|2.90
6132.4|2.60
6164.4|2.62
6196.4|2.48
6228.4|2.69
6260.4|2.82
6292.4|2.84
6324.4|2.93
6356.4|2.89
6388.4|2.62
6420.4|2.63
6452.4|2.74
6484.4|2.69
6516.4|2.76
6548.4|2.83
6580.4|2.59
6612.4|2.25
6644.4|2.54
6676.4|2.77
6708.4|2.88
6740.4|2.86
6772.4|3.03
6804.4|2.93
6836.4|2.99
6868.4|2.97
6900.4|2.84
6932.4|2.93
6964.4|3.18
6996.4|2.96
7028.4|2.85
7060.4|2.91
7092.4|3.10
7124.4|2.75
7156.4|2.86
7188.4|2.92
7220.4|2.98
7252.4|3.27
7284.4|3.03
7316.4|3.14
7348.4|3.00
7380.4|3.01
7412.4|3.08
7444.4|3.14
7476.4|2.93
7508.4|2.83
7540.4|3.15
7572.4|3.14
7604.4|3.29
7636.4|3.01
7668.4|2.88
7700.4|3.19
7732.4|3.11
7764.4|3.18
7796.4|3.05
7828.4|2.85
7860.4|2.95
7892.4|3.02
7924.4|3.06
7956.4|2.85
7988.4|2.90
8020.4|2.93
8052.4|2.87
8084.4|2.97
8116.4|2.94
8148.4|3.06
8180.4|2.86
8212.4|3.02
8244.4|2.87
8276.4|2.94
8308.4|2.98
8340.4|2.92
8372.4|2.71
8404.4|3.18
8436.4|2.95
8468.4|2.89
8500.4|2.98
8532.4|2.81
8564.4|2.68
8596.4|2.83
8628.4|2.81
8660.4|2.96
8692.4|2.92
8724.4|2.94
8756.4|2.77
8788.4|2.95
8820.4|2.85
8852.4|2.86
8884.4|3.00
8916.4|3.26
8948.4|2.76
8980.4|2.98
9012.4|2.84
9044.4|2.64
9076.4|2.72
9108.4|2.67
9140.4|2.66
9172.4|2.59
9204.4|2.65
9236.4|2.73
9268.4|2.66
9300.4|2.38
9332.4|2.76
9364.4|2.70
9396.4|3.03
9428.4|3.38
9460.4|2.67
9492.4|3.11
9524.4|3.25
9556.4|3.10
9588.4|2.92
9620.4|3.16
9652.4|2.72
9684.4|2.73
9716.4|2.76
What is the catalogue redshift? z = 0.276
